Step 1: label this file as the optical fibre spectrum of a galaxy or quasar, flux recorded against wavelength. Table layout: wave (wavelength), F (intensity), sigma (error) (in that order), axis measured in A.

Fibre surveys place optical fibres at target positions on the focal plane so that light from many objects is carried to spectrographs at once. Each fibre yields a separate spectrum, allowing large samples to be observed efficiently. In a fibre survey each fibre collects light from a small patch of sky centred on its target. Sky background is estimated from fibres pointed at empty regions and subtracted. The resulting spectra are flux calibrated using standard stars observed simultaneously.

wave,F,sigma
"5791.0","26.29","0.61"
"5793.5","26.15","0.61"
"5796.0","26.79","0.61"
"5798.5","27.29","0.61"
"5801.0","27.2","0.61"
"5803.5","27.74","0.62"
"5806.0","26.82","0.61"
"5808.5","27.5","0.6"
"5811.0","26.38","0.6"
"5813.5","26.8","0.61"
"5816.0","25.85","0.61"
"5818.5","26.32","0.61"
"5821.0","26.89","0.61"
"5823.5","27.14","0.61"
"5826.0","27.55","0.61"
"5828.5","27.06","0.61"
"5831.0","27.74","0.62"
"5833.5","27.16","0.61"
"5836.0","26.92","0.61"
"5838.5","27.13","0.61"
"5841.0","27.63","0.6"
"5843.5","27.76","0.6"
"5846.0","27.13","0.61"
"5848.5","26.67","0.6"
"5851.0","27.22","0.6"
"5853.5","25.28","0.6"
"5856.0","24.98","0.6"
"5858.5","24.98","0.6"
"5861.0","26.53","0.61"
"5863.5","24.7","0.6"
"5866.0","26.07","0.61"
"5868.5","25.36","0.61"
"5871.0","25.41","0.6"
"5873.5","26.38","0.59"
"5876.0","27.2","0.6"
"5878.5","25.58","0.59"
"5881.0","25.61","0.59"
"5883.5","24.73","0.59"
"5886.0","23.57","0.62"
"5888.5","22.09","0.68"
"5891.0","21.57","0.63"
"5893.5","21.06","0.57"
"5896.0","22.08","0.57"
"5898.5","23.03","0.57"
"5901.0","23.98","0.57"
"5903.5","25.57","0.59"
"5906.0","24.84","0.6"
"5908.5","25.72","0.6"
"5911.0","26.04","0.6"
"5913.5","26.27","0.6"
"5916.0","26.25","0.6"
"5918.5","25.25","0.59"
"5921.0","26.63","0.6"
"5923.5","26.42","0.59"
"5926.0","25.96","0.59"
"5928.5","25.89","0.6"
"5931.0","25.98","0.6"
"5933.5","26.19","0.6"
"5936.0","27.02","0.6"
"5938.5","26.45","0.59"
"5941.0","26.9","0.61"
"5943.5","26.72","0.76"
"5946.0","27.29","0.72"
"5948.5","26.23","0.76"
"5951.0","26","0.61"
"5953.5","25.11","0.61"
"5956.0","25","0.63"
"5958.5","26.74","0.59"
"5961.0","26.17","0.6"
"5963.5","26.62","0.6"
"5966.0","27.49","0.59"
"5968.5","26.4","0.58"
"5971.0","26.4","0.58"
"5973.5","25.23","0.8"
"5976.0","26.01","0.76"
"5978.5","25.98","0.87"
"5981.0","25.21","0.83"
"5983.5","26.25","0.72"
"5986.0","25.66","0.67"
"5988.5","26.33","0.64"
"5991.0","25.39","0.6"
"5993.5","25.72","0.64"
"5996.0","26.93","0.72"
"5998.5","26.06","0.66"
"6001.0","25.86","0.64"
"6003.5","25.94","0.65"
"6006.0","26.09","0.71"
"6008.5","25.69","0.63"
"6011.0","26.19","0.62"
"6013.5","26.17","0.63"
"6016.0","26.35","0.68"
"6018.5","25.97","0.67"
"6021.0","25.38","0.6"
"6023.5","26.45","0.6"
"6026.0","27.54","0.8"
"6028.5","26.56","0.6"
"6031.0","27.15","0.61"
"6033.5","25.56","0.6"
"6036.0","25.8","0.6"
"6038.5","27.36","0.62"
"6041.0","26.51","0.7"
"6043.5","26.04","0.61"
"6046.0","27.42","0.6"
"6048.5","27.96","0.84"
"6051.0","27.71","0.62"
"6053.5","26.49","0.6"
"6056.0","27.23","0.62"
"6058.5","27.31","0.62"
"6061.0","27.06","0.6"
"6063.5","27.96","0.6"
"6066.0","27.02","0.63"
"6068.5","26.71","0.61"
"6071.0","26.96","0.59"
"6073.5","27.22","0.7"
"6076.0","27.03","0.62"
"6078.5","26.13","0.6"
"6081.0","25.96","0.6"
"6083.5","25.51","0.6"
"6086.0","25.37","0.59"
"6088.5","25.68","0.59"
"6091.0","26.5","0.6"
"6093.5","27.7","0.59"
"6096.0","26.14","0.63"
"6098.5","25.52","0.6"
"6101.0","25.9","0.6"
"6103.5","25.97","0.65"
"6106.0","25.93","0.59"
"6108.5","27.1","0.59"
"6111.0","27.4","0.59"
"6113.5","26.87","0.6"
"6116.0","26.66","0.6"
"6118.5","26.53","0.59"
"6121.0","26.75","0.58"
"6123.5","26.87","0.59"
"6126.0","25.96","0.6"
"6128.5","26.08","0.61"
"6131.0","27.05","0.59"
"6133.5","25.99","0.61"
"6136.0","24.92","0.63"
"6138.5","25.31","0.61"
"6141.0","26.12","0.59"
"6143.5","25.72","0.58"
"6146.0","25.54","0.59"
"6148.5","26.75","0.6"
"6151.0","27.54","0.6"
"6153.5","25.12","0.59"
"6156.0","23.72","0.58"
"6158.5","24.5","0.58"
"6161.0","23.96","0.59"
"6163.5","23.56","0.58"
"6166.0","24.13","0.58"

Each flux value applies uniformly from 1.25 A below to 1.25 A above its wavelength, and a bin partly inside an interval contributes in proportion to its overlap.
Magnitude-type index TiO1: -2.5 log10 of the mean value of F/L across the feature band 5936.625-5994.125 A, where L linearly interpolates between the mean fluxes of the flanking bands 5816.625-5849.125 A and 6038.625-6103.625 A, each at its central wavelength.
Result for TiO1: 0.03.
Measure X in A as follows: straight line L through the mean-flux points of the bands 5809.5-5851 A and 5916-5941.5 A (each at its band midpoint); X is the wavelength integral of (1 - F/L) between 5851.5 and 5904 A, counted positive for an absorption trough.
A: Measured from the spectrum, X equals 4.07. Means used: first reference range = 27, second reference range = 26.2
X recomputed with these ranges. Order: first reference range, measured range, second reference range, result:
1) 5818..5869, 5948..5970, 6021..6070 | 0.5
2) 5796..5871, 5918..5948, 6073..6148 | 0.1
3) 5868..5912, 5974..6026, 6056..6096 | -0.5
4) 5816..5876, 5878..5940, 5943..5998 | 3.2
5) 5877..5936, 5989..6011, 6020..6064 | 0.2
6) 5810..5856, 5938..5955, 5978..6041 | 0.0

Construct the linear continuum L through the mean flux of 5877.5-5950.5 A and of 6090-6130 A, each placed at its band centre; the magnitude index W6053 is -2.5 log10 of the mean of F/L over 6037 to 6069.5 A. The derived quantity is -0.04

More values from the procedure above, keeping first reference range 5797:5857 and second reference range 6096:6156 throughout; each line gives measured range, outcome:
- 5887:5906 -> 0.17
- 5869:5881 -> 0.03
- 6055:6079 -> -0.03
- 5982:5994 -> 0.03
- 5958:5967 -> -0.01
